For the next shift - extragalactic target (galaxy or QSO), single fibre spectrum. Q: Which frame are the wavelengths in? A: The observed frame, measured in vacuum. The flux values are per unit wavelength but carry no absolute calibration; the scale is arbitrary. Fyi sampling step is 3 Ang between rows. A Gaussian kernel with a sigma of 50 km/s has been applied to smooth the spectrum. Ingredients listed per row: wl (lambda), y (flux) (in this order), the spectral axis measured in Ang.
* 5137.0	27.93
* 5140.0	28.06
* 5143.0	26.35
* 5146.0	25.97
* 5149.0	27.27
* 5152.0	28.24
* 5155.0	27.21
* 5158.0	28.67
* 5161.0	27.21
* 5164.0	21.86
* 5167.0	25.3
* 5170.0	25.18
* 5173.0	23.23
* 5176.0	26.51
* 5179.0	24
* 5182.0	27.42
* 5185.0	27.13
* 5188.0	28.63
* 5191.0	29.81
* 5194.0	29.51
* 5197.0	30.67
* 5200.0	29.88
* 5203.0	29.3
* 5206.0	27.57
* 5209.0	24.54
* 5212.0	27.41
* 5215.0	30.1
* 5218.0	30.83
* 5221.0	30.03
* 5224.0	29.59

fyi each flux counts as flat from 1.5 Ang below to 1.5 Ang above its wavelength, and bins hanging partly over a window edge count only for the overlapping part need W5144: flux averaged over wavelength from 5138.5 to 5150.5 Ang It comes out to 26.9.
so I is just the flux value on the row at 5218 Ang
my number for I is 30.83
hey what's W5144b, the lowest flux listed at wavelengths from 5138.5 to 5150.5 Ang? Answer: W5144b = 25.97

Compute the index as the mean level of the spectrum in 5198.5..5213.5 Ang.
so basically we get 27.7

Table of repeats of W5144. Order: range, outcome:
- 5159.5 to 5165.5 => 24.5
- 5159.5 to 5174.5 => 24.6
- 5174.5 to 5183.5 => 26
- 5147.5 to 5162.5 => 27.7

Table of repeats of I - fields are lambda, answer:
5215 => 30.1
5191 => 29.81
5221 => 30.03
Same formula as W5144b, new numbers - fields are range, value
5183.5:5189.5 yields 27.13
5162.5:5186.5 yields 21.86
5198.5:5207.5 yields 27.57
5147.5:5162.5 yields 27.21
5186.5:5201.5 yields 28.63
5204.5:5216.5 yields 24.54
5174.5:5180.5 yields 24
